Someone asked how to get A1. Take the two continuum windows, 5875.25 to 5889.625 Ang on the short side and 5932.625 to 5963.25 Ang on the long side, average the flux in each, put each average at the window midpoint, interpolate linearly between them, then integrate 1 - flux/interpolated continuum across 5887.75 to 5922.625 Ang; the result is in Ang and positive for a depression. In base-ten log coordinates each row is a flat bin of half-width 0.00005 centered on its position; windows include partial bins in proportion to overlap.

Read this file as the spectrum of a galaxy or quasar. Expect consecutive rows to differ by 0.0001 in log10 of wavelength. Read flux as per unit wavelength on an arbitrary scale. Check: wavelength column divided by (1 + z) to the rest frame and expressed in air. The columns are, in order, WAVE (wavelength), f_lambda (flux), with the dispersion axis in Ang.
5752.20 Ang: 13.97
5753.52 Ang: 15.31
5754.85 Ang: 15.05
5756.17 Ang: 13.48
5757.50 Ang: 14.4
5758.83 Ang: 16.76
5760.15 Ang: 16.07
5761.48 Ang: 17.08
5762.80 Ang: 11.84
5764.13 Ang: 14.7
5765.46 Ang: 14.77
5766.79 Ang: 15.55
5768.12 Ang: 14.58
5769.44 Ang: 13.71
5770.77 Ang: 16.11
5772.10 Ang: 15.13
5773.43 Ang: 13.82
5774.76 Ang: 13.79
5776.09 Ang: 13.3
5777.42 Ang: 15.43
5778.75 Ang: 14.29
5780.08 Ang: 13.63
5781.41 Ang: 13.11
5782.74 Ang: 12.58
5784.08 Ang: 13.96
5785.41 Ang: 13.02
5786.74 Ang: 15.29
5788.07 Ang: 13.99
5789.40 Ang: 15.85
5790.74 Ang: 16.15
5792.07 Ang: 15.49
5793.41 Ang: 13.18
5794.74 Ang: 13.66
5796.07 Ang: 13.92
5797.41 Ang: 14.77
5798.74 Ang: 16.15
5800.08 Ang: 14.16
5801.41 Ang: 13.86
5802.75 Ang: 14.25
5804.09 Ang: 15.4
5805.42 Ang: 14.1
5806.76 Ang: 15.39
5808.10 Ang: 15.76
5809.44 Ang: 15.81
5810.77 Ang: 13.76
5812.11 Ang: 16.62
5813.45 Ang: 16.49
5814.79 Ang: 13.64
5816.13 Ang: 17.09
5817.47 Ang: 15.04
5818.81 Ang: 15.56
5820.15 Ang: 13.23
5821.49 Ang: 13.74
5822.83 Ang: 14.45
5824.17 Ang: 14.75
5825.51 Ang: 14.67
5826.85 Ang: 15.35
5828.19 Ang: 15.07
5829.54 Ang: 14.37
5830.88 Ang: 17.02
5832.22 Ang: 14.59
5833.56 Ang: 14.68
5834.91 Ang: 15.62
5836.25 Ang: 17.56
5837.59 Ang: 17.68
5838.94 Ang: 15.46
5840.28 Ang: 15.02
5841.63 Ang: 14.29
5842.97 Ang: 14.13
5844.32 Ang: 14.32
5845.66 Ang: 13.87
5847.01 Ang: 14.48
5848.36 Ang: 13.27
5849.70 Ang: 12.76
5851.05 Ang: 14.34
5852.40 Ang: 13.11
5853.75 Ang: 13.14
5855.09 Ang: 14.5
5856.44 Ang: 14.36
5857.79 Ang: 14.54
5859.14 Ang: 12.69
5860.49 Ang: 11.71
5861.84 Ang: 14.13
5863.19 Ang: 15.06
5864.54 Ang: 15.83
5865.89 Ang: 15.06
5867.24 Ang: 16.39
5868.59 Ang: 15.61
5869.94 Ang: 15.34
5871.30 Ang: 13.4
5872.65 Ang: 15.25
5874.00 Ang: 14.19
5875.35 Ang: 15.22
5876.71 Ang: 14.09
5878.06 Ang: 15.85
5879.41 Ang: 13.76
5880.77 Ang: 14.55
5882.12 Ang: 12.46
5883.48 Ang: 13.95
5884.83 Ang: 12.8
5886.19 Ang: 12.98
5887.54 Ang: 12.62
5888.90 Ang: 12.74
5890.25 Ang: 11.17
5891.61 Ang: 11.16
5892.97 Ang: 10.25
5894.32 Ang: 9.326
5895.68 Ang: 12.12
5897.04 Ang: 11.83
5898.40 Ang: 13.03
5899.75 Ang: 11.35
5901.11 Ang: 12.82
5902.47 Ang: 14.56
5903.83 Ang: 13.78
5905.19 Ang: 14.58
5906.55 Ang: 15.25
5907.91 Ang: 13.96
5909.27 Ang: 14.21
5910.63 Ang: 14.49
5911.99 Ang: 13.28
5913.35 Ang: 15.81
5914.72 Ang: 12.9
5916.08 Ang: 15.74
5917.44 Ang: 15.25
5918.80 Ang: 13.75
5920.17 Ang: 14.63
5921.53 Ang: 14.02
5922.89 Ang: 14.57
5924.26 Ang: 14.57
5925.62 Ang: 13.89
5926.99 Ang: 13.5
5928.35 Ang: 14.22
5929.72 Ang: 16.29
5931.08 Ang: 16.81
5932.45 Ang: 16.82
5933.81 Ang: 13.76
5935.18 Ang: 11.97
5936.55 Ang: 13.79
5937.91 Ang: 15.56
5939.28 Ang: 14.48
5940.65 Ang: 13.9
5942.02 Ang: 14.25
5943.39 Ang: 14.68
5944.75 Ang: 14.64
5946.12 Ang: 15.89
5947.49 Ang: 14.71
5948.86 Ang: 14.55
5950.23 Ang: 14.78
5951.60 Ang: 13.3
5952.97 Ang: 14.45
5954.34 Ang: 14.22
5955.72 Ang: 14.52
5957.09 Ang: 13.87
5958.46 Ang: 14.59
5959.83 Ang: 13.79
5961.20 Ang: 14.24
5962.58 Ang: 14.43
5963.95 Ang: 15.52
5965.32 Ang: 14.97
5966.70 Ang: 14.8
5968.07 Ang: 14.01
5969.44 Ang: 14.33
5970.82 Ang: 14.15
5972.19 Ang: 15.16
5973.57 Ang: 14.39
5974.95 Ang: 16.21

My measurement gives 1.54 Ang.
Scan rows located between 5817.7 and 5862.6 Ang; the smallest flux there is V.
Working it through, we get 11.71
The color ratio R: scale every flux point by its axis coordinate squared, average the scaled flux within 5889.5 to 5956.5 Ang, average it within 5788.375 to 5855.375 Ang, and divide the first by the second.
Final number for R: 1.0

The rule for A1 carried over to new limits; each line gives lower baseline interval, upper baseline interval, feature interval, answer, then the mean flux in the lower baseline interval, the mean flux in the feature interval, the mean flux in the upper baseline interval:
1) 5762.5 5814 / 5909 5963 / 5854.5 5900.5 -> 3.2 Ang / 14.6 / 13.5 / 14.5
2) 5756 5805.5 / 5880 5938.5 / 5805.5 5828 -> -1.2 Ang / 14.5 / 15.1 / 13.7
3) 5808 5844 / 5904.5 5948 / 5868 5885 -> 0.6 Ang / 15.2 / 14.4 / 14.6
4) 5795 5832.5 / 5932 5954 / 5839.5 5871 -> 1.1 Ang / 15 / 14.3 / 14.4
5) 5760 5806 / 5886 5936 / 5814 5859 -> -1.9 Ang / 14.5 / 14.7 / 13.6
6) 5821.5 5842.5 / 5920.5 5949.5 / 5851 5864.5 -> 1.2 Ang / 15.3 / 13.8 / 14.6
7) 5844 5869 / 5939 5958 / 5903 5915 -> 0.0 Ang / 14.2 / 14.3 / 14.4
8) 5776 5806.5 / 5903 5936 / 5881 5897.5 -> 2.8 Ang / 14.4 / 12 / 14.5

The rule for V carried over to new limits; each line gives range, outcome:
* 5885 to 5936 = 9.326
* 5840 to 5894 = 10.25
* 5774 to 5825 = 12.58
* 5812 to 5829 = 13.23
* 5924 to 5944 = 11.97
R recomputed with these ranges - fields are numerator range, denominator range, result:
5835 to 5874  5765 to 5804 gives 1.03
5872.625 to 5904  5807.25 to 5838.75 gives 0.86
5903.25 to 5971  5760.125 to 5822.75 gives 1.04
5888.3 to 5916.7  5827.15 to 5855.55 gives 0.91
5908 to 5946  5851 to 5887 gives 1.04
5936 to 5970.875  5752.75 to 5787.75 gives 1.06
